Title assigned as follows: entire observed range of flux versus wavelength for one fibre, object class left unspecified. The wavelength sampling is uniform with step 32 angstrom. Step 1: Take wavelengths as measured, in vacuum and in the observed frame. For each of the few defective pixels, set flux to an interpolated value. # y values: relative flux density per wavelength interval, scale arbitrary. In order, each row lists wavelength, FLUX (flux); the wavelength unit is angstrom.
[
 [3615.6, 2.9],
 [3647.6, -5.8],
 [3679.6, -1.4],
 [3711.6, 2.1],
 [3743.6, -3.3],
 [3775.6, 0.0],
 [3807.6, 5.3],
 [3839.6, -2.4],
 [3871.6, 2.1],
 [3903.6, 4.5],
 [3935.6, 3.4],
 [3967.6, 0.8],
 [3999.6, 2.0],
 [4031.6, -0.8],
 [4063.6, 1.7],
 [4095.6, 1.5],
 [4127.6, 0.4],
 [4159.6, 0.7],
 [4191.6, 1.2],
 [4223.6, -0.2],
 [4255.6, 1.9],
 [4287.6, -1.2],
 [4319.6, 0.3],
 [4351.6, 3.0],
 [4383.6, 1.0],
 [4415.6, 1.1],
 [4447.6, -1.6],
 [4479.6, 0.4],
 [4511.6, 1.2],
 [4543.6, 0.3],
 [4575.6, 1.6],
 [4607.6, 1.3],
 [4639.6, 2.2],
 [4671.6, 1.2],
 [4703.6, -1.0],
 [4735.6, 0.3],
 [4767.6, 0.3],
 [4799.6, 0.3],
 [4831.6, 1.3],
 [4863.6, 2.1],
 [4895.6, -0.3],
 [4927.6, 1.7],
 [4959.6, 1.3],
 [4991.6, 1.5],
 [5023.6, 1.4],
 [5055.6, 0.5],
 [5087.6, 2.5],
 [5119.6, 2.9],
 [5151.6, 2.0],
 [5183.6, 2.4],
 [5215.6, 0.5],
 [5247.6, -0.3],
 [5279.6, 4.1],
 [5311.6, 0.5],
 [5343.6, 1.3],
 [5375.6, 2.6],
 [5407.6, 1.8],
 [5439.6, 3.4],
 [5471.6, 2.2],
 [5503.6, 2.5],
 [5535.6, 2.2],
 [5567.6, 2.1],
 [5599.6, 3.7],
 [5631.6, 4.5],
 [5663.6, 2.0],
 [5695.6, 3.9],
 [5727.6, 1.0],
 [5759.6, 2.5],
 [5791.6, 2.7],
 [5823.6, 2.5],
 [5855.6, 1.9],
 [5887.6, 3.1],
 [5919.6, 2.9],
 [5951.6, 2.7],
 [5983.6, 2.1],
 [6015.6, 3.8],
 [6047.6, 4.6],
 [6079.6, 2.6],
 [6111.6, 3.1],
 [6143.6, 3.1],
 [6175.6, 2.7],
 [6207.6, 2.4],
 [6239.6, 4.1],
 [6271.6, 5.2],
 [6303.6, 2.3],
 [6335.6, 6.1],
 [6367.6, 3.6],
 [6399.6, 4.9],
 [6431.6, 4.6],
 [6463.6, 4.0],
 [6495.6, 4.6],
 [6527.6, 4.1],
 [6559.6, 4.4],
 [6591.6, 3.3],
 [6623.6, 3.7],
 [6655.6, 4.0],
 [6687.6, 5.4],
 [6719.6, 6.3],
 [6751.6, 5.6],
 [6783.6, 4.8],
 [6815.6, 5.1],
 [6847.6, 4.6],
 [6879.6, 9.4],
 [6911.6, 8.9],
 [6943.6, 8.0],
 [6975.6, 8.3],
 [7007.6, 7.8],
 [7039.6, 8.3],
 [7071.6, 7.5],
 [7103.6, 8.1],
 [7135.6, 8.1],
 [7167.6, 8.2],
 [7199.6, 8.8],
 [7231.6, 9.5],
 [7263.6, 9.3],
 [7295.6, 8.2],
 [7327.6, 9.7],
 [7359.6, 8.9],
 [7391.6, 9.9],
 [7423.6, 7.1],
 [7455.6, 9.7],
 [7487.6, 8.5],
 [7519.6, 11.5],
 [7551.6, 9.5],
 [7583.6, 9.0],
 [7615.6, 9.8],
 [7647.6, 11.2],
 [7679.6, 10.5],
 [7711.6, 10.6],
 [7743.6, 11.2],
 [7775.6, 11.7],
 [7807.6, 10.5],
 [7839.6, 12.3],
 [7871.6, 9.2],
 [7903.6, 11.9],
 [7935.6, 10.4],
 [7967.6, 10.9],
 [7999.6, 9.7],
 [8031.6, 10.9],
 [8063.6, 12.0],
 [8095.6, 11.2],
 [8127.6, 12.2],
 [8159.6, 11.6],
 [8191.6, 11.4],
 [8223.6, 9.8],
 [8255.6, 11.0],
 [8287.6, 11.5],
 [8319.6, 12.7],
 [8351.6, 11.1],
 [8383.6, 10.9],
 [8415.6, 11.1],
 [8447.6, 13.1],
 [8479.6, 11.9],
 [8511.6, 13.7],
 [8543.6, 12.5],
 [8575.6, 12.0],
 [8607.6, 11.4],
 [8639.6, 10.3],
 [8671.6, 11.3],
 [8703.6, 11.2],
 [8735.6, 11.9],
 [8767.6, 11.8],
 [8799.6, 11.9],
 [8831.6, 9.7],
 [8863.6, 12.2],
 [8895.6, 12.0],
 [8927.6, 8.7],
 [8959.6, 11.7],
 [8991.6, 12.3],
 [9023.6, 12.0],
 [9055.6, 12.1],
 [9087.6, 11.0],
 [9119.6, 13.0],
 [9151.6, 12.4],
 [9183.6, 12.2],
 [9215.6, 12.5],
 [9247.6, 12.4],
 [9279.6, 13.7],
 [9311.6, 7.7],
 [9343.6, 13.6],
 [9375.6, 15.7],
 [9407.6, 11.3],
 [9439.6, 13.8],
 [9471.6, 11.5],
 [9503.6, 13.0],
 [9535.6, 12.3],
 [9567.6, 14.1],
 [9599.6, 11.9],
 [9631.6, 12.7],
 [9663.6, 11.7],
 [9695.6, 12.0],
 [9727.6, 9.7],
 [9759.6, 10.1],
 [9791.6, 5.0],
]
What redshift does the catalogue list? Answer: 0.722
